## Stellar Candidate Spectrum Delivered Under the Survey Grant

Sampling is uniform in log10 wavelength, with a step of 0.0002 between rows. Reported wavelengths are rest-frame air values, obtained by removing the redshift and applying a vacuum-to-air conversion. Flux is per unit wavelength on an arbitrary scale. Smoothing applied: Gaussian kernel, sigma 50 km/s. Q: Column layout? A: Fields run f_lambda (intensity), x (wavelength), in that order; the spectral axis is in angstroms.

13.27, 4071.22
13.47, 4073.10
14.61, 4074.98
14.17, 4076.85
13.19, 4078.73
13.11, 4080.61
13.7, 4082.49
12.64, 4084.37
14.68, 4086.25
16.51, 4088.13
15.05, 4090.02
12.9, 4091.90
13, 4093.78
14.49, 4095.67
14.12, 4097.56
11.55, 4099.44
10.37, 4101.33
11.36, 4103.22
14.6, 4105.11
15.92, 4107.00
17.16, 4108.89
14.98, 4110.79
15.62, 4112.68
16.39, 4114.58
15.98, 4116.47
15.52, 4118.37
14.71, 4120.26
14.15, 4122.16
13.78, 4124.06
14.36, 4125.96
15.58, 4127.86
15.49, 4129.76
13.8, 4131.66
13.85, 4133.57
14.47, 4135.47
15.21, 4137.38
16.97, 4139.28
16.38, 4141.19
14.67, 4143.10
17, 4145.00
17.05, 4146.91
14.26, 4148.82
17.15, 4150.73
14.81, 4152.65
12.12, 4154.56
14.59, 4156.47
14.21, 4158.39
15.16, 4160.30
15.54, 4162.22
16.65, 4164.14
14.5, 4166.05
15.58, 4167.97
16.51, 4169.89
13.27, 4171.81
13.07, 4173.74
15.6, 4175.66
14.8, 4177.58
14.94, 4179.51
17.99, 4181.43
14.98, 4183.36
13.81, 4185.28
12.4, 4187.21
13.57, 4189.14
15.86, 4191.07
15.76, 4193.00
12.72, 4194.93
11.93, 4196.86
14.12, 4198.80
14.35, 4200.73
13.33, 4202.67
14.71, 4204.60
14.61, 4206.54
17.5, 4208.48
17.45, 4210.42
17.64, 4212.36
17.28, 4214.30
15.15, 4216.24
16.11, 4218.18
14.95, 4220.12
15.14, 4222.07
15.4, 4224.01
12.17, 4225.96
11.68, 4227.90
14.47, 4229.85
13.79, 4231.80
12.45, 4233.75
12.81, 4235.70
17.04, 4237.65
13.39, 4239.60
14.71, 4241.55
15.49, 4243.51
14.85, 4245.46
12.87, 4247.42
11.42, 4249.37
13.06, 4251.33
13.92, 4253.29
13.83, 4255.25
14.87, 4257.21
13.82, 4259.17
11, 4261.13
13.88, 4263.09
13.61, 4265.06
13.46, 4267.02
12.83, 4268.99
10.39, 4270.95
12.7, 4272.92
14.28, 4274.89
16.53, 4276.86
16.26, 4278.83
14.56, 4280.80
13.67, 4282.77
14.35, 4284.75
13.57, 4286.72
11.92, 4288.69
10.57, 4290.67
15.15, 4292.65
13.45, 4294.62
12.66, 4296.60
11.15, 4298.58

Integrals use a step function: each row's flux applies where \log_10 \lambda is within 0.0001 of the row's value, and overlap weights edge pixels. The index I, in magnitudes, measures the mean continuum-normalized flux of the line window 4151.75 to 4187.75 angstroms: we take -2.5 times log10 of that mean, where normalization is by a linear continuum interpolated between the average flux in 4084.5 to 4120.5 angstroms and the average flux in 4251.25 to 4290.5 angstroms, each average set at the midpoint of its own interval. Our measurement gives -0.05 mag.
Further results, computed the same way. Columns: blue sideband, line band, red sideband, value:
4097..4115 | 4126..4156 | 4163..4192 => -0.05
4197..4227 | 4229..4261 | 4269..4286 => 0.06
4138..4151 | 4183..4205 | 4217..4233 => 0.08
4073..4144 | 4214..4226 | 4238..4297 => -0.11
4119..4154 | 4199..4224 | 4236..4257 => -0.09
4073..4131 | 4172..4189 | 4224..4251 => -0.05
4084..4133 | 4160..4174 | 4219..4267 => -0.07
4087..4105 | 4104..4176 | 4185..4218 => -0.09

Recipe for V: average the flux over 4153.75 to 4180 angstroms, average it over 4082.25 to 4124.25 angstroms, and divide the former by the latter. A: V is 1.0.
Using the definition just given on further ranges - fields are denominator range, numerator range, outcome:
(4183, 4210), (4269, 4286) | 0.98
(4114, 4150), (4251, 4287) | 0.90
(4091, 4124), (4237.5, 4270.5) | 0.96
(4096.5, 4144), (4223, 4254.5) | 0.93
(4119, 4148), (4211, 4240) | 0.97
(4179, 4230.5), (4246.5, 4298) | 0.90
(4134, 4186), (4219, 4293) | 0.90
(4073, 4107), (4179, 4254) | 1.07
